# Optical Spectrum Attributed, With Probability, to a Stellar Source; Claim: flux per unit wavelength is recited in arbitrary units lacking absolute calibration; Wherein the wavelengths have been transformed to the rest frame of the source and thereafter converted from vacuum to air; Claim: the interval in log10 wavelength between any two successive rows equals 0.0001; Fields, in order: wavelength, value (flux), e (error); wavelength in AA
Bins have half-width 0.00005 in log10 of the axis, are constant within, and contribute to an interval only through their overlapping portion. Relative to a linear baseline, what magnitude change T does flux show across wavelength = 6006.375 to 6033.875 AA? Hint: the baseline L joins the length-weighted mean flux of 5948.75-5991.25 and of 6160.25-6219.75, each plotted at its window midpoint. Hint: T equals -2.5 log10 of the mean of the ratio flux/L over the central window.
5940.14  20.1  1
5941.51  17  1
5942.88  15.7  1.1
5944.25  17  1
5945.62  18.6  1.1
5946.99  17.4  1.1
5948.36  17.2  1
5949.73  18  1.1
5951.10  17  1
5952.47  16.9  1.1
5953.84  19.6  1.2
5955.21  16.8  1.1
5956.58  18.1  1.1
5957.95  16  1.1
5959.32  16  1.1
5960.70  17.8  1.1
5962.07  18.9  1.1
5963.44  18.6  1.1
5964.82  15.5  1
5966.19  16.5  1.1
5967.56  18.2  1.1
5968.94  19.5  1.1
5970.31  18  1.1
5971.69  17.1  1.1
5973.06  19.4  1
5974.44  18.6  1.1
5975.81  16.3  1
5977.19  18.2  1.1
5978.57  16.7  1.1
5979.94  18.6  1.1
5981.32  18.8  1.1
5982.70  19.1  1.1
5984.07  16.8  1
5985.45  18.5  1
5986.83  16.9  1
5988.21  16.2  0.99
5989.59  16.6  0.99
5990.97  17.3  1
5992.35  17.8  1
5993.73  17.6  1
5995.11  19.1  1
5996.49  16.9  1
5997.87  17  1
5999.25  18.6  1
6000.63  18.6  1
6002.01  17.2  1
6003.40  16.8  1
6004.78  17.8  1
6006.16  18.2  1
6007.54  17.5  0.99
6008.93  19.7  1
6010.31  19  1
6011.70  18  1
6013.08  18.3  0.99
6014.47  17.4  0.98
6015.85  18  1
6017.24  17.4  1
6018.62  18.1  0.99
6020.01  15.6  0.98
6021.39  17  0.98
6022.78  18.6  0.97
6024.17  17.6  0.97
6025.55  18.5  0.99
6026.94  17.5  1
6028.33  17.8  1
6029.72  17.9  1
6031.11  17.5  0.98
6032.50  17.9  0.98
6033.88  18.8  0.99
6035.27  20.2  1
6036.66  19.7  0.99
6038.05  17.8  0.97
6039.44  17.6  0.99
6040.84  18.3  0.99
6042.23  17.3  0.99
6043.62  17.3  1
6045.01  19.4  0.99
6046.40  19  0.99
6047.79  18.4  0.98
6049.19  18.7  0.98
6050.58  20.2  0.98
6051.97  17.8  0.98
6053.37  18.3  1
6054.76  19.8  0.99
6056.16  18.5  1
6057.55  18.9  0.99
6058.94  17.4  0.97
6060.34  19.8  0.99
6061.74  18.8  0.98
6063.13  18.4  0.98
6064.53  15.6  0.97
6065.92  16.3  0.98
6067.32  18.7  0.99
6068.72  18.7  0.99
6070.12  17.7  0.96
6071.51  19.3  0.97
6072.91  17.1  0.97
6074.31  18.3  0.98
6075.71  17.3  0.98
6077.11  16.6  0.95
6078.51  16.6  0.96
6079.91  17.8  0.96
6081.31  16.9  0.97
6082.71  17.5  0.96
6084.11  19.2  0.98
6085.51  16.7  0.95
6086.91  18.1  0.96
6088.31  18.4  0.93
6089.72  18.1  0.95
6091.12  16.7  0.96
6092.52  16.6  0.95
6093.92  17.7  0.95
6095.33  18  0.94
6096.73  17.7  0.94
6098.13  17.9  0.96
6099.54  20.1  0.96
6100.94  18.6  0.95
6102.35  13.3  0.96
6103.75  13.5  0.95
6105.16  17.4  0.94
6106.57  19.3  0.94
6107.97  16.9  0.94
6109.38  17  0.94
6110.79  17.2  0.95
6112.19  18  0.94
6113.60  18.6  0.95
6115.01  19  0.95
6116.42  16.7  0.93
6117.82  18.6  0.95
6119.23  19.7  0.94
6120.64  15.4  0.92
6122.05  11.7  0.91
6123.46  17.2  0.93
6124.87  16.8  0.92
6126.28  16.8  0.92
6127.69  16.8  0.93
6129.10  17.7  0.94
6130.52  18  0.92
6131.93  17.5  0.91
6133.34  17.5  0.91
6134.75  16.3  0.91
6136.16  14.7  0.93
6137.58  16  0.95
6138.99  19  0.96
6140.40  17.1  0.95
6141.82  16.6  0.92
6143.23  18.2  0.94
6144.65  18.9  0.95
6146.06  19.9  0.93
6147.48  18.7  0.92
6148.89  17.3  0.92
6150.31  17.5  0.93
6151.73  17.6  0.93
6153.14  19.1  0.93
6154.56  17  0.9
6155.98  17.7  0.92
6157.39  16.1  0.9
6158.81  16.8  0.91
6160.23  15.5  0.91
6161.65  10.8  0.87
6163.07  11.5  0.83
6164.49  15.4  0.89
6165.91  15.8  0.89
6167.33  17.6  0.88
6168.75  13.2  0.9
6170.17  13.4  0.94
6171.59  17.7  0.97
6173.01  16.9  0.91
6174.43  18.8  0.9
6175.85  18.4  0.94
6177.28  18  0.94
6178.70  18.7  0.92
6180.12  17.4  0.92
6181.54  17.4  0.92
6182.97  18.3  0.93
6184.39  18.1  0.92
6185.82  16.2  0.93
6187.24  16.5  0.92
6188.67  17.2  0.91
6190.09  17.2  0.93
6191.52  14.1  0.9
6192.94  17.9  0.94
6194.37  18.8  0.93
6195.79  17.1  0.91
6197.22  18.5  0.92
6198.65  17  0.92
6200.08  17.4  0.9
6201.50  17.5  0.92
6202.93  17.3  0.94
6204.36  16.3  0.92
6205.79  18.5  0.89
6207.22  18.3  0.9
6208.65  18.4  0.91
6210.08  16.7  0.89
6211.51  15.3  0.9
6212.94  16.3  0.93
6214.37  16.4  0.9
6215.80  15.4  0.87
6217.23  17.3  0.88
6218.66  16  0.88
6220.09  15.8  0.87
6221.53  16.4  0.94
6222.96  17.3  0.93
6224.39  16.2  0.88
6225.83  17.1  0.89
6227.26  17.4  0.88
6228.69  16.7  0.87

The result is -0.03 mag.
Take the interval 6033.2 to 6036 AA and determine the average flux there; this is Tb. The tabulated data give 19.5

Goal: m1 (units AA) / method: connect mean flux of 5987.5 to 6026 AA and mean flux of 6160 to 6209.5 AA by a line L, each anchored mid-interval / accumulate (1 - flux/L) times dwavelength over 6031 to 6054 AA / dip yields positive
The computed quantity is -1.3 AA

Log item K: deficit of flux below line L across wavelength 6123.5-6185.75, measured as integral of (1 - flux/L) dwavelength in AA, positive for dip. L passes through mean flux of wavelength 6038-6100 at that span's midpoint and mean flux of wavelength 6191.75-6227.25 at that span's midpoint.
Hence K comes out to 1.69 AA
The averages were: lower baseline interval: 18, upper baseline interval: 17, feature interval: 16.9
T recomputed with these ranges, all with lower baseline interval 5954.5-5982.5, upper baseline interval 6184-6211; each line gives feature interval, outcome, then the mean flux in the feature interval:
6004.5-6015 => -0.04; 18.3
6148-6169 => 0.09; 16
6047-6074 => -0.05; 18.3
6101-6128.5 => 0.04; 16.9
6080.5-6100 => -0.02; 17.8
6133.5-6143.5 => 0.04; 16.8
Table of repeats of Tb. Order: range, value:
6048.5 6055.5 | 19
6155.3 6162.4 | 15.4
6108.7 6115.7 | 18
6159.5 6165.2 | 13.3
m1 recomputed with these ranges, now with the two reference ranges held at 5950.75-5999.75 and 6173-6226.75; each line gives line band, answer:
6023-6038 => -0.7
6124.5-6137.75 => 0.4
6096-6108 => 0.1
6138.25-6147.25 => -0.5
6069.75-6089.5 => -0.3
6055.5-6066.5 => -0.3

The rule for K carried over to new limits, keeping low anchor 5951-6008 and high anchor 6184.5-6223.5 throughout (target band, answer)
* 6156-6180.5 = 1.5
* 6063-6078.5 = -0.2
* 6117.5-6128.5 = 0.4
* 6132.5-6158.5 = -0.6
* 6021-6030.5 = -0.2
